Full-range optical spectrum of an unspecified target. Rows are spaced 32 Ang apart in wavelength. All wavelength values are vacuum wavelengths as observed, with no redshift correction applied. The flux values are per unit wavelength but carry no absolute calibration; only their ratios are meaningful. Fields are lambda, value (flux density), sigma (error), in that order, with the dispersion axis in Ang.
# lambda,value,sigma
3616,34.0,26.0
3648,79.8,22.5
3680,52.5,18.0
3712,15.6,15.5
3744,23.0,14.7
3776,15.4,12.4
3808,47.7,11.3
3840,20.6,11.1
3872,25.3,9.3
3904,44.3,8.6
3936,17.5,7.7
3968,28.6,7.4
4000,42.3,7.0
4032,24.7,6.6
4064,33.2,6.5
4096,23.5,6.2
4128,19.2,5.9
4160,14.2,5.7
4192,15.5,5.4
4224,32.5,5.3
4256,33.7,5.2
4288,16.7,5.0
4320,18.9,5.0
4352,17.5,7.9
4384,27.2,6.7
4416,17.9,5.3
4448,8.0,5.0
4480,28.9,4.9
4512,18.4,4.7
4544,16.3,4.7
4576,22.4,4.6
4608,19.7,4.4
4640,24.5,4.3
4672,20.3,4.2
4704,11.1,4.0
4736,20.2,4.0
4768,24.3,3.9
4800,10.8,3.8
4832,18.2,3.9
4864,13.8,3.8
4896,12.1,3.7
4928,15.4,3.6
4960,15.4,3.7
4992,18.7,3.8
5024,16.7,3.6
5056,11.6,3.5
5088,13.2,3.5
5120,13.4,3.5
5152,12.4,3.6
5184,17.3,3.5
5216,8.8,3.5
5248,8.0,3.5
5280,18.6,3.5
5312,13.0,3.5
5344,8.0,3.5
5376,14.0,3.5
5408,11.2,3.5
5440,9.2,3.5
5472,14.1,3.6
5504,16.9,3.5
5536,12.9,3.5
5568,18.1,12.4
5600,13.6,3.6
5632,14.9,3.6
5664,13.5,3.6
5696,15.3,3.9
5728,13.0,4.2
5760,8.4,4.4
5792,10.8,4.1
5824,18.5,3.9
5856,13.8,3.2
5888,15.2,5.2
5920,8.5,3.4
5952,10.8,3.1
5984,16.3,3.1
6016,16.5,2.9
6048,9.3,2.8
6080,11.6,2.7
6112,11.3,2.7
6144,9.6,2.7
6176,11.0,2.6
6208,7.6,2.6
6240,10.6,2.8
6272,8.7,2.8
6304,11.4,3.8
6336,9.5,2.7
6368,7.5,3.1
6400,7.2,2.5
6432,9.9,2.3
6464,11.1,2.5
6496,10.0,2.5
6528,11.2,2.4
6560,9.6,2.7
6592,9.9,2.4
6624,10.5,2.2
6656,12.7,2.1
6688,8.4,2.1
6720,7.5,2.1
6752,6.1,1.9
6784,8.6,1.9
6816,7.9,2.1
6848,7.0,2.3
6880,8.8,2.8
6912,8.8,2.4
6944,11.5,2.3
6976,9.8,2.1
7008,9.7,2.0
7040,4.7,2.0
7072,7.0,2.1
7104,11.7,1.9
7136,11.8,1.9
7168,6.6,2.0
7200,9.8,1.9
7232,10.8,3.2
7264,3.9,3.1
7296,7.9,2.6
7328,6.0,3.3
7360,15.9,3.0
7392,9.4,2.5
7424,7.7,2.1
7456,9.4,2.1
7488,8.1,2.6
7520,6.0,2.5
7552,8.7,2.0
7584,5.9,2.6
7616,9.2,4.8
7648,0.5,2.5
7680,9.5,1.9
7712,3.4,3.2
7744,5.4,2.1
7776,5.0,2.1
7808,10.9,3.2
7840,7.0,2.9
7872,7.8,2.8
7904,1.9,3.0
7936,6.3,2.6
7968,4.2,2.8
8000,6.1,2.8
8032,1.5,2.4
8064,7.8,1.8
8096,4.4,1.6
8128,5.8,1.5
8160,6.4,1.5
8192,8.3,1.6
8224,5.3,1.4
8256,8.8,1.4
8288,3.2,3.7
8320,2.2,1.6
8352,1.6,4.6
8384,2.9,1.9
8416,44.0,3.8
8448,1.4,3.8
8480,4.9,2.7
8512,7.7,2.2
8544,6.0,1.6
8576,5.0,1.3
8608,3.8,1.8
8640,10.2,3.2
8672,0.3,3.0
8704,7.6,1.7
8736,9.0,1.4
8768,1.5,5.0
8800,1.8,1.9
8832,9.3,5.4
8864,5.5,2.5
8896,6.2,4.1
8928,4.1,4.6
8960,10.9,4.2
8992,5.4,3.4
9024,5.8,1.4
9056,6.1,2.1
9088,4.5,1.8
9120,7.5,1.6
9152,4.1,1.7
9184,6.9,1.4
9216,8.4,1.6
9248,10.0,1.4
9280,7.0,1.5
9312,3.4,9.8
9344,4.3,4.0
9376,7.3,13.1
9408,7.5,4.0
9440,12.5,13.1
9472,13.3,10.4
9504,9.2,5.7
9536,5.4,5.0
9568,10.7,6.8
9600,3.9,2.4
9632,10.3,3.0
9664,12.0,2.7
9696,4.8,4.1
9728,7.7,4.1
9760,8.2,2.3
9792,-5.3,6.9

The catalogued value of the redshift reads 1.255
